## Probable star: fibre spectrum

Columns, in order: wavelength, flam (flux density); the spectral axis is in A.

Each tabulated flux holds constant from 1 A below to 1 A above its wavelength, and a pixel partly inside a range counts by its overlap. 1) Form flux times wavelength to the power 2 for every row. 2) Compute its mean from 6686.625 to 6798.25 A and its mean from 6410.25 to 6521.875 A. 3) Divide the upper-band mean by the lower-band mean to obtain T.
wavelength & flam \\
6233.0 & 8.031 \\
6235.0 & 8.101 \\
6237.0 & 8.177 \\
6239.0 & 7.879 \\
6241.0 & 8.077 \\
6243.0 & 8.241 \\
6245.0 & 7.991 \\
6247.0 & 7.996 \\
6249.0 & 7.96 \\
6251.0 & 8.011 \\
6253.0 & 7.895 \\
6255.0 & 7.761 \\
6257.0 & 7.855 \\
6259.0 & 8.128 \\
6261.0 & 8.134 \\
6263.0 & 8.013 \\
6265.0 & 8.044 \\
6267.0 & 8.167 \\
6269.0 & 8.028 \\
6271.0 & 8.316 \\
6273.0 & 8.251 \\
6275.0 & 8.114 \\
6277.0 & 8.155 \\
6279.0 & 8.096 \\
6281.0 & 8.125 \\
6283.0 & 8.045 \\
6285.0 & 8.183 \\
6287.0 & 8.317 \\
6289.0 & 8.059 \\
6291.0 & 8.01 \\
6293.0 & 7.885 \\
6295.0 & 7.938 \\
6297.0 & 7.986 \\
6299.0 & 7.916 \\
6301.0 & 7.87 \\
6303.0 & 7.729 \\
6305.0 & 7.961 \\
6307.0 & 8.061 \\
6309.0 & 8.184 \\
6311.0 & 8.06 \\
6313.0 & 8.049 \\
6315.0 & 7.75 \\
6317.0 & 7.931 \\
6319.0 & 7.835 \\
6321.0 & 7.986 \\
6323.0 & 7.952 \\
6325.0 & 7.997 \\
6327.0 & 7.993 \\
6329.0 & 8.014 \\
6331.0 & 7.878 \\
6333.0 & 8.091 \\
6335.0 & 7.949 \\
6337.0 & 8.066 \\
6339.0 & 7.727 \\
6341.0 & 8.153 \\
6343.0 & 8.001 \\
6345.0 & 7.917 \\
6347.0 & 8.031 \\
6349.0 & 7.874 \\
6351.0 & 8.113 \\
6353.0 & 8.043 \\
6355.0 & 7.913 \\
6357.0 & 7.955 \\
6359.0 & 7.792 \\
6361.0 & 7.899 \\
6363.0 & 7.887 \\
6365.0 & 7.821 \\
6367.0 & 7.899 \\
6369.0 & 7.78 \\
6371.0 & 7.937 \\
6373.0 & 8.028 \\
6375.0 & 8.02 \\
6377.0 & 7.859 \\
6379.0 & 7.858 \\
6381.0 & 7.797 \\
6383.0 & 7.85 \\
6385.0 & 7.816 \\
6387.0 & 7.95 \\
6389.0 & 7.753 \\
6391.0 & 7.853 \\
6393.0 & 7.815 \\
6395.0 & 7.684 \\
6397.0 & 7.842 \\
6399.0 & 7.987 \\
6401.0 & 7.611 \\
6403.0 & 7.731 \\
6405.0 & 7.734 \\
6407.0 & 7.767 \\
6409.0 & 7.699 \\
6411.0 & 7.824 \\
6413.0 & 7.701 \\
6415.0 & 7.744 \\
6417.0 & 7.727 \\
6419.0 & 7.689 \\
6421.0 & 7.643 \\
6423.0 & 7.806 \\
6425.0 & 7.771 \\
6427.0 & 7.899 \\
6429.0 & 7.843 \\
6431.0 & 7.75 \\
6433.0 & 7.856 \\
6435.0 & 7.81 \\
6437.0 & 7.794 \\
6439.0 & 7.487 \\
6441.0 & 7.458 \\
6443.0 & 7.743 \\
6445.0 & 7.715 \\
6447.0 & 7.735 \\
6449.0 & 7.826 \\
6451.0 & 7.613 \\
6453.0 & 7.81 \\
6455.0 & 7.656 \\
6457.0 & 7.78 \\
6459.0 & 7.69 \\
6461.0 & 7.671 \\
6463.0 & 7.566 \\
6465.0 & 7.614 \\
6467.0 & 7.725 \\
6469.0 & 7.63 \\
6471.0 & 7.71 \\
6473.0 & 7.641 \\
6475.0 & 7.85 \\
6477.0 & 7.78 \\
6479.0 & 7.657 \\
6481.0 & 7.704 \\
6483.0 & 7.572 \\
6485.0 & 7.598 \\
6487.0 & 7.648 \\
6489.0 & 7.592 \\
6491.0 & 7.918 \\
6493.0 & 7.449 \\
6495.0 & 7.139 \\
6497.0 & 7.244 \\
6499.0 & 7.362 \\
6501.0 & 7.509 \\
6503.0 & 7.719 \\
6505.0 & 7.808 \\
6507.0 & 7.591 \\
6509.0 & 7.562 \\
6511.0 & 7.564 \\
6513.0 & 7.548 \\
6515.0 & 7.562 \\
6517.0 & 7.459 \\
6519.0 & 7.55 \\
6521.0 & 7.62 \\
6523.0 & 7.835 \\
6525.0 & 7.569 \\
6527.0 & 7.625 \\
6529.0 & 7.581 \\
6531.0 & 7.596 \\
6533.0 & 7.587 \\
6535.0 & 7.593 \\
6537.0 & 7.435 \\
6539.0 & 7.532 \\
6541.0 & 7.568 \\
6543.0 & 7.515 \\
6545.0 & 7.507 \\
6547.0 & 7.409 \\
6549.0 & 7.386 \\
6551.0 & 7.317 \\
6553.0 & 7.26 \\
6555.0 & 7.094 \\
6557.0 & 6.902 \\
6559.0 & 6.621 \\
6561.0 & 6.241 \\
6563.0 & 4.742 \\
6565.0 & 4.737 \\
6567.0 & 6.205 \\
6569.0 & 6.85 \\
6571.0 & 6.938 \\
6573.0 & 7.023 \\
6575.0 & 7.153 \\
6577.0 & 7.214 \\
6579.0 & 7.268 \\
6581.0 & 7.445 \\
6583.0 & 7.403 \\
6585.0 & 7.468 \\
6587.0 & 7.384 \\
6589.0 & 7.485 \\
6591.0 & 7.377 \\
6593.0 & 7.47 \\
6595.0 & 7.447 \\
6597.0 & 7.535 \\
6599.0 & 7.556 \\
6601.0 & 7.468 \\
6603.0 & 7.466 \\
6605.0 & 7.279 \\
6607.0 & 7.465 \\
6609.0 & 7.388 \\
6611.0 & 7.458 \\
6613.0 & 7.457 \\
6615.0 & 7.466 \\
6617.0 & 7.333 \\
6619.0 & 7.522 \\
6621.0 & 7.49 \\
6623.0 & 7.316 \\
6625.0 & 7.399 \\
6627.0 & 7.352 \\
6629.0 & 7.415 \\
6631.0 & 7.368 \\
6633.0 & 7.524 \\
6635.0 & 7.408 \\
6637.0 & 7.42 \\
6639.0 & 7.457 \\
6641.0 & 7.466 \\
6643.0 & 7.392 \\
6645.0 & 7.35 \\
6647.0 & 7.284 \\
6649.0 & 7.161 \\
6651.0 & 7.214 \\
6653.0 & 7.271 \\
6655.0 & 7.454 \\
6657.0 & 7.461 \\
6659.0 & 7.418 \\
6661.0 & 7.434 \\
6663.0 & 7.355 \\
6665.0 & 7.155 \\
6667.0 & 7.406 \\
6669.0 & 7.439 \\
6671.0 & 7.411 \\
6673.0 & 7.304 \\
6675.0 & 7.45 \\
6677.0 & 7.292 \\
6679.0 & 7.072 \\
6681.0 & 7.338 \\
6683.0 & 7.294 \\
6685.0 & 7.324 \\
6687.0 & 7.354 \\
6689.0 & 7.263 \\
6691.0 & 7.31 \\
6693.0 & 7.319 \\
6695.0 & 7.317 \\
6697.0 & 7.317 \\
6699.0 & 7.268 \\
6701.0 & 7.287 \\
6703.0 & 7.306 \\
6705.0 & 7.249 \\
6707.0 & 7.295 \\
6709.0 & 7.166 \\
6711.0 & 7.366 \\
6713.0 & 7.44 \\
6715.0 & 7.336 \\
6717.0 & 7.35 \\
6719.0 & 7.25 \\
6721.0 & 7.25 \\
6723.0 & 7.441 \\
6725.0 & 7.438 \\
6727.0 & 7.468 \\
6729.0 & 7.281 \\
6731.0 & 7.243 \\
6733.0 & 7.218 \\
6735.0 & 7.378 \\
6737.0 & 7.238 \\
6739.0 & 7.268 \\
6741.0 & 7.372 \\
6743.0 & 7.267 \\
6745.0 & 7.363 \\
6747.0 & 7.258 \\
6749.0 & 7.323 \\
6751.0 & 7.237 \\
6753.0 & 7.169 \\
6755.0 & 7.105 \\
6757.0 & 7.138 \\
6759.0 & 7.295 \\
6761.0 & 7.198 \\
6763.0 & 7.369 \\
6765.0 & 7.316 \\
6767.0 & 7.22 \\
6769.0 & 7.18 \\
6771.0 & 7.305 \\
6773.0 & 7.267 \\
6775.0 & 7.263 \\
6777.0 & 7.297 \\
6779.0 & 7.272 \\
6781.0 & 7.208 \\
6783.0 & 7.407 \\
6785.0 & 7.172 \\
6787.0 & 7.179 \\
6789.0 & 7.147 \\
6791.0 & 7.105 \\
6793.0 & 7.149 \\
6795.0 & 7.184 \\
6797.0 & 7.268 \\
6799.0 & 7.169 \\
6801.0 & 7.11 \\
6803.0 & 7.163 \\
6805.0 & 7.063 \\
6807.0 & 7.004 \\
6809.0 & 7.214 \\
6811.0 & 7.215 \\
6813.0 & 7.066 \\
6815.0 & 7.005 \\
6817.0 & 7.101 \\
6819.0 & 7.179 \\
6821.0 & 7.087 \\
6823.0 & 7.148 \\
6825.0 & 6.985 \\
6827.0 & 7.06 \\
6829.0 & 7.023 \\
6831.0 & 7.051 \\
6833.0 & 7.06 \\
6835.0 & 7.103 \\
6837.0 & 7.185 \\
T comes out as 1.03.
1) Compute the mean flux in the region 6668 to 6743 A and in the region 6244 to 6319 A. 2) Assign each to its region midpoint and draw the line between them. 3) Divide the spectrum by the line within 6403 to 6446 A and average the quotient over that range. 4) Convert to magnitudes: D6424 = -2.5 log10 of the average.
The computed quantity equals 0.01 mag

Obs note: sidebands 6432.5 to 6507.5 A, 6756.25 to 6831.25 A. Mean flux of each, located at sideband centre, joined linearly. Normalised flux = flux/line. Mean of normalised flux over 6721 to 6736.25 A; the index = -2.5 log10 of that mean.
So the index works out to -0.01 mag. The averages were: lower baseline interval 7.65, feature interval 7.34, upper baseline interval 7.17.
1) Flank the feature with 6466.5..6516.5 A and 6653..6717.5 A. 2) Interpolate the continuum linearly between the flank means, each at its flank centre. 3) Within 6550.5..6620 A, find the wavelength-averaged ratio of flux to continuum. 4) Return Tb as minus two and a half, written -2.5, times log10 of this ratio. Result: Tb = 0.055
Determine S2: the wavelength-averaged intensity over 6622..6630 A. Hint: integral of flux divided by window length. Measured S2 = 7.37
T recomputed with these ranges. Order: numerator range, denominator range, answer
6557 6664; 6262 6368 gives 0.99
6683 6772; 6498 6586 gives 1.07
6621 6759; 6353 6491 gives 1.02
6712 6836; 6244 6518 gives 1.04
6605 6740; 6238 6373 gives 1.03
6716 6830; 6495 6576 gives 1.07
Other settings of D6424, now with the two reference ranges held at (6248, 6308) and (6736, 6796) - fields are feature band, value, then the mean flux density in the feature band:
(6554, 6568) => 0.24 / 6.08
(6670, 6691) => 0.01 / 7.31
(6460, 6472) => 0.01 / 7.65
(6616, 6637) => 0.01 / 7.41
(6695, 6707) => 0.01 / 7.29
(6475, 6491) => 0.00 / 7.68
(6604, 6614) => 0.01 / 7.41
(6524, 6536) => 0.00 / 7.59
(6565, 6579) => 0.12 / 6.77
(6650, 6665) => 0.01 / 7.36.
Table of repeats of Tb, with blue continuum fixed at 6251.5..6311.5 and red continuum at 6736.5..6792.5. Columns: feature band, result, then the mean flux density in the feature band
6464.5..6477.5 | 0.00 mag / 7.71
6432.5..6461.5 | 0.01 mag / 7.71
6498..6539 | 0.01 mag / 7.58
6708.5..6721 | 0.00 mag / 7.32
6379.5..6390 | 0.01 mag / 7.83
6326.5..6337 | 0.00 mag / 7.99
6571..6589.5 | 0.04 mag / 7.29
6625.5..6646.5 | 0.01 mag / 7.41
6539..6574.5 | 0.12 mag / 6.81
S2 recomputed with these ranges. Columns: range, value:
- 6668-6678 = 7.38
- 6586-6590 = 7.43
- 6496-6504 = 7.46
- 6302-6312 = 8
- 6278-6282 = 8.11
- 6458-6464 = 7.64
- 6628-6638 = 7.43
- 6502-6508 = 7.71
